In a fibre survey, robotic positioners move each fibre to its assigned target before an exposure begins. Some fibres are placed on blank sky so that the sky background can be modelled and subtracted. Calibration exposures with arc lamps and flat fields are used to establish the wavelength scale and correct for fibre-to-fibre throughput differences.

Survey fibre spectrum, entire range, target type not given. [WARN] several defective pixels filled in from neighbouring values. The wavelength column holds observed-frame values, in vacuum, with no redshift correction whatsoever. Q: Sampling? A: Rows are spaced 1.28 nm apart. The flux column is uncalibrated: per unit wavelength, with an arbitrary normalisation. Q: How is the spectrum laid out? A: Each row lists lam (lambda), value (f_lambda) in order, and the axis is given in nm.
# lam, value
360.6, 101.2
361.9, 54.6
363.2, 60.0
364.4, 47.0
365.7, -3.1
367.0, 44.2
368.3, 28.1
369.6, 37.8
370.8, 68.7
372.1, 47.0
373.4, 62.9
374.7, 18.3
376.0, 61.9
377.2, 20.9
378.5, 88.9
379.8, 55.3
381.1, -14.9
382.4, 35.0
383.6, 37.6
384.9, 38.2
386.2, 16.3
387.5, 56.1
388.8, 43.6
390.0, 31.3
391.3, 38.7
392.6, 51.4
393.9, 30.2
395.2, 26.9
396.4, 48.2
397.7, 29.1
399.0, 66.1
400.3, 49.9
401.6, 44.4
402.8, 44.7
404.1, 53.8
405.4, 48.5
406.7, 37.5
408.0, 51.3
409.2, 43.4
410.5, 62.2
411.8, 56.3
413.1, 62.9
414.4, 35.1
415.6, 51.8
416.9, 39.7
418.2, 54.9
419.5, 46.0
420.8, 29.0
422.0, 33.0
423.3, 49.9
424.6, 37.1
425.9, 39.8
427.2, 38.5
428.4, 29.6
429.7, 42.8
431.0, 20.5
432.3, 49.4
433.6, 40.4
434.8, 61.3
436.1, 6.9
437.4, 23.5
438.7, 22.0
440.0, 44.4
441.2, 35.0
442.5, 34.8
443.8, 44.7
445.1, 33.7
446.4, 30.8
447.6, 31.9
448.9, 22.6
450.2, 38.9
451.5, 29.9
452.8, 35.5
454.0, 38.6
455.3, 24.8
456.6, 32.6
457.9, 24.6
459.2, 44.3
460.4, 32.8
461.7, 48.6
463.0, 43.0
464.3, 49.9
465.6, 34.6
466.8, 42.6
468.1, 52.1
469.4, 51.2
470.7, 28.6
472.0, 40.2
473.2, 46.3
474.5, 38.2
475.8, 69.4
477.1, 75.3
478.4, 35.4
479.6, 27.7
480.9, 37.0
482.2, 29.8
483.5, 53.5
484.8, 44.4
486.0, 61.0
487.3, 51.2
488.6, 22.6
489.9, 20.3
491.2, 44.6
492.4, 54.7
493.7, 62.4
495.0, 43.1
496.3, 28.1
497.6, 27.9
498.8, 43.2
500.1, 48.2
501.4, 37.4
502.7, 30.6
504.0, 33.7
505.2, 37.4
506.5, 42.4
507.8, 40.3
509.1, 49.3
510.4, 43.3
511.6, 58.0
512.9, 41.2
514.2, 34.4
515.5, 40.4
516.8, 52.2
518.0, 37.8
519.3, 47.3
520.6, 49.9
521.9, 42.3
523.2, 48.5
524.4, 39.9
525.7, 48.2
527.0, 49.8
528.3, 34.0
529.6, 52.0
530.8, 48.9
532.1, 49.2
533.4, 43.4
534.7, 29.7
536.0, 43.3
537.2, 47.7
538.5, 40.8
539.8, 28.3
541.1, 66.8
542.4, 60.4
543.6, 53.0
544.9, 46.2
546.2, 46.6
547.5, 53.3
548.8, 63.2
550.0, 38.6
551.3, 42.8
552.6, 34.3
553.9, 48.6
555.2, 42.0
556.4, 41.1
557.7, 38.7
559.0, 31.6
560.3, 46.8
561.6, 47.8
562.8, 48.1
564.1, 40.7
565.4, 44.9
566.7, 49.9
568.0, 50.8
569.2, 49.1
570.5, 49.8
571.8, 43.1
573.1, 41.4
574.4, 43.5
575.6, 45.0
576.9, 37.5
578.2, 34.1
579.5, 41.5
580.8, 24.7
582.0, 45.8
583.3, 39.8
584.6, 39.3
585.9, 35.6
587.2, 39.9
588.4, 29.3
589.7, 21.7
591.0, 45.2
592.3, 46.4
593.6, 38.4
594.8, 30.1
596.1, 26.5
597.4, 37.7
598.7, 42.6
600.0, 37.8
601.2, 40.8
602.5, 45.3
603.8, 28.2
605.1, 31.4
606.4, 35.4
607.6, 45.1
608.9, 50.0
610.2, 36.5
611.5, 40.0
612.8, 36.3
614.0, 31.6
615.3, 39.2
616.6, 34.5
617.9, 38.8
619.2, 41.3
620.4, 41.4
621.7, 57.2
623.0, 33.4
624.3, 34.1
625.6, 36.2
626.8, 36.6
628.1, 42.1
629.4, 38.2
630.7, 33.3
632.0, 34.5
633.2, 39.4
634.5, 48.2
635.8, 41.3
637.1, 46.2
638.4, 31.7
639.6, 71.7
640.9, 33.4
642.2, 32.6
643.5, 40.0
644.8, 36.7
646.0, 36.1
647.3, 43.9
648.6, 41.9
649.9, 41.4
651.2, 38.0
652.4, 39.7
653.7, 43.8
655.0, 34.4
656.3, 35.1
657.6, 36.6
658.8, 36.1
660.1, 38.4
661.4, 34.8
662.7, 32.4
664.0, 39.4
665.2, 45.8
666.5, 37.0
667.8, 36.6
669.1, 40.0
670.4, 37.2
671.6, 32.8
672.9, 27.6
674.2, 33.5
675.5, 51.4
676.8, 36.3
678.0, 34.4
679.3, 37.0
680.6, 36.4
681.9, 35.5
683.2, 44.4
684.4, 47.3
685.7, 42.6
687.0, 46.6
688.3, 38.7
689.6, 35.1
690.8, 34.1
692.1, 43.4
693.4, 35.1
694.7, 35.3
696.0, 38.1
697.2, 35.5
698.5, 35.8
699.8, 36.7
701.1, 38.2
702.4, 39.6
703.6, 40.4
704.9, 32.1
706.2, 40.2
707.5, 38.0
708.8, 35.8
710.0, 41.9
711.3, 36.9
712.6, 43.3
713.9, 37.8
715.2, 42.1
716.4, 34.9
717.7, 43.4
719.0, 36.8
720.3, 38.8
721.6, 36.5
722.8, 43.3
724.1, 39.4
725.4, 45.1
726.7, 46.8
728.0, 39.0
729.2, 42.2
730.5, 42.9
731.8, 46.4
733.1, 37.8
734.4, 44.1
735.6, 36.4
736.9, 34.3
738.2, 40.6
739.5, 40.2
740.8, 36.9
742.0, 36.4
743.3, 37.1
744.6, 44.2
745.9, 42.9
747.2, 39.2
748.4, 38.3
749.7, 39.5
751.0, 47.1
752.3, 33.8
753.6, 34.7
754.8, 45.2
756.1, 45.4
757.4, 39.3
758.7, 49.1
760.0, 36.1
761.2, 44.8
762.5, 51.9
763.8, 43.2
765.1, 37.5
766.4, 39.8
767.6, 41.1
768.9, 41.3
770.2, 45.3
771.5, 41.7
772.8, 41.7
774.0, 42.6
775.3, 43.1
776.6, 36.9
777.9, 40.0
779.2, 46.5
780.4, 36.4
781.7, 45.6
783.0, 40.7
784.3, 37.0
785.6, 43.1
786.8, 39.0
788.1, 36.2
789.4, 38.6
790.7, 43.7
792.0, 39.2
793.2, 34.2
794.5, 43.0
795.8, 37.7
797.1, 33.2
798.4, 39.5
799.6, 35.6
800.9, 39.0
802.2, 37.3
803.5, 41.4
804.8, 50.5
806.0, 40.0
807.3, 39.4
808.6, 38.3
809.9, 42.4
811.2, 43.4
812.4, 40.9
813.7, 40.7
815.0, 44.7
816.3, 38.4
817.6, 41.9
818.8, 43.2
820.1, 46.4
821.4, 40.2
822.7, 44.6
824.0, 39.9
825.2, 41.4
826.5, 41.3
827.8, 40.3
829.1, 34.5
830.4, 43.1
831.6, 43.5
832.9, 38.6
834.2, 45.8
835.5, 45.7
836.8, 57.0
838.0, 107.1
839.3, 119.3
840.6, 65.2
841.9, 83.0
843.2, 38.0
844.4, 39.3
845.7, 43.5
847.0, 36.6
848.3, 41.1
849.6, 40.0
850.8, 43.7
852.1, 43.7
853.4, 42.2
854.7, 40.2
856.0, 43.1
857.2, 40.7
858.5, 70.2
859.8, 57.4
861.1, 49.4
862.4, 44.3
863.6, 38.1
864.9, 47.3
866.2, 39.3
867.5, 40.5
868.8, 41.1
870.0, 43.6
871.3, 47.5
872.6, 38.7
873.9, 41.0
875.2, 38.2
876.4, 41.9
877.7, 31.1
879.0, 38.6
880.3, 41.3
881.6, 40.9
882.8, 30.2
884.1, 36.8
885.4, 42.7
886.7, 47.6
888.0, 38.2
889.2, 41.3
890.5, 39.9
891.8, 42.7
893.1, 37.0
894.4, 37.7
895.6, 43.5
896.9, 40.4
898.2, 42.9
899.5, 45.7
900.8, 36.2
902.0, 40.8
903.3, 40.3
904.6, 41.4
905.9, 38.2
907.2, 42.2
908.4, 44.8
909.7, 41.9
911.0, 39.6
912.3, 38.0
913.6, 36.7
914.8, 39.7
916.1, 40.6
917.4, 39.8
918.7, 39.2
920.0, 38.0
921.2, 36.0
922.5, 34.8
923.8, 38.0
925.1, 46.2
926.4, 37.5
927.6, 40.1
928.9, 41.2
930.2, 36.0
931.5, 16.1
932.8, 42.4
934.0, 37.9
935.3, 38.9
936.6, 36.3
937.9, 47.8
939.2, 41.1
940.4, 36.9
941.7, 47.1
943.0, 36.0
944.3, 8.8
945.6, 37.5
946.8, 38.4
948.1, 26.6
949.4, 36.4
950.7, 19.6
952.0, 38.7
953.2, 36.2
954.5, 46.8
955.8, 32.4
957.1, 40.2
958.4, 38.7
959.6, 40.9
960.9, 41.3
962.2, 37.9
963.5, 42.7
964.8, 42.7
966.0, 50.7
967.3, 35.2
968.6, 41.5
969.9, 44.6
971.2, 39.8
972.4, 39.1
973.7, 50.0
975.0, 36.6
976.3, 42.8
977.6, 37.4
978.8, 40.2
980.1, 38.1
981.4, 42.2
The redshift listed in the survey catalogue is 0.28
